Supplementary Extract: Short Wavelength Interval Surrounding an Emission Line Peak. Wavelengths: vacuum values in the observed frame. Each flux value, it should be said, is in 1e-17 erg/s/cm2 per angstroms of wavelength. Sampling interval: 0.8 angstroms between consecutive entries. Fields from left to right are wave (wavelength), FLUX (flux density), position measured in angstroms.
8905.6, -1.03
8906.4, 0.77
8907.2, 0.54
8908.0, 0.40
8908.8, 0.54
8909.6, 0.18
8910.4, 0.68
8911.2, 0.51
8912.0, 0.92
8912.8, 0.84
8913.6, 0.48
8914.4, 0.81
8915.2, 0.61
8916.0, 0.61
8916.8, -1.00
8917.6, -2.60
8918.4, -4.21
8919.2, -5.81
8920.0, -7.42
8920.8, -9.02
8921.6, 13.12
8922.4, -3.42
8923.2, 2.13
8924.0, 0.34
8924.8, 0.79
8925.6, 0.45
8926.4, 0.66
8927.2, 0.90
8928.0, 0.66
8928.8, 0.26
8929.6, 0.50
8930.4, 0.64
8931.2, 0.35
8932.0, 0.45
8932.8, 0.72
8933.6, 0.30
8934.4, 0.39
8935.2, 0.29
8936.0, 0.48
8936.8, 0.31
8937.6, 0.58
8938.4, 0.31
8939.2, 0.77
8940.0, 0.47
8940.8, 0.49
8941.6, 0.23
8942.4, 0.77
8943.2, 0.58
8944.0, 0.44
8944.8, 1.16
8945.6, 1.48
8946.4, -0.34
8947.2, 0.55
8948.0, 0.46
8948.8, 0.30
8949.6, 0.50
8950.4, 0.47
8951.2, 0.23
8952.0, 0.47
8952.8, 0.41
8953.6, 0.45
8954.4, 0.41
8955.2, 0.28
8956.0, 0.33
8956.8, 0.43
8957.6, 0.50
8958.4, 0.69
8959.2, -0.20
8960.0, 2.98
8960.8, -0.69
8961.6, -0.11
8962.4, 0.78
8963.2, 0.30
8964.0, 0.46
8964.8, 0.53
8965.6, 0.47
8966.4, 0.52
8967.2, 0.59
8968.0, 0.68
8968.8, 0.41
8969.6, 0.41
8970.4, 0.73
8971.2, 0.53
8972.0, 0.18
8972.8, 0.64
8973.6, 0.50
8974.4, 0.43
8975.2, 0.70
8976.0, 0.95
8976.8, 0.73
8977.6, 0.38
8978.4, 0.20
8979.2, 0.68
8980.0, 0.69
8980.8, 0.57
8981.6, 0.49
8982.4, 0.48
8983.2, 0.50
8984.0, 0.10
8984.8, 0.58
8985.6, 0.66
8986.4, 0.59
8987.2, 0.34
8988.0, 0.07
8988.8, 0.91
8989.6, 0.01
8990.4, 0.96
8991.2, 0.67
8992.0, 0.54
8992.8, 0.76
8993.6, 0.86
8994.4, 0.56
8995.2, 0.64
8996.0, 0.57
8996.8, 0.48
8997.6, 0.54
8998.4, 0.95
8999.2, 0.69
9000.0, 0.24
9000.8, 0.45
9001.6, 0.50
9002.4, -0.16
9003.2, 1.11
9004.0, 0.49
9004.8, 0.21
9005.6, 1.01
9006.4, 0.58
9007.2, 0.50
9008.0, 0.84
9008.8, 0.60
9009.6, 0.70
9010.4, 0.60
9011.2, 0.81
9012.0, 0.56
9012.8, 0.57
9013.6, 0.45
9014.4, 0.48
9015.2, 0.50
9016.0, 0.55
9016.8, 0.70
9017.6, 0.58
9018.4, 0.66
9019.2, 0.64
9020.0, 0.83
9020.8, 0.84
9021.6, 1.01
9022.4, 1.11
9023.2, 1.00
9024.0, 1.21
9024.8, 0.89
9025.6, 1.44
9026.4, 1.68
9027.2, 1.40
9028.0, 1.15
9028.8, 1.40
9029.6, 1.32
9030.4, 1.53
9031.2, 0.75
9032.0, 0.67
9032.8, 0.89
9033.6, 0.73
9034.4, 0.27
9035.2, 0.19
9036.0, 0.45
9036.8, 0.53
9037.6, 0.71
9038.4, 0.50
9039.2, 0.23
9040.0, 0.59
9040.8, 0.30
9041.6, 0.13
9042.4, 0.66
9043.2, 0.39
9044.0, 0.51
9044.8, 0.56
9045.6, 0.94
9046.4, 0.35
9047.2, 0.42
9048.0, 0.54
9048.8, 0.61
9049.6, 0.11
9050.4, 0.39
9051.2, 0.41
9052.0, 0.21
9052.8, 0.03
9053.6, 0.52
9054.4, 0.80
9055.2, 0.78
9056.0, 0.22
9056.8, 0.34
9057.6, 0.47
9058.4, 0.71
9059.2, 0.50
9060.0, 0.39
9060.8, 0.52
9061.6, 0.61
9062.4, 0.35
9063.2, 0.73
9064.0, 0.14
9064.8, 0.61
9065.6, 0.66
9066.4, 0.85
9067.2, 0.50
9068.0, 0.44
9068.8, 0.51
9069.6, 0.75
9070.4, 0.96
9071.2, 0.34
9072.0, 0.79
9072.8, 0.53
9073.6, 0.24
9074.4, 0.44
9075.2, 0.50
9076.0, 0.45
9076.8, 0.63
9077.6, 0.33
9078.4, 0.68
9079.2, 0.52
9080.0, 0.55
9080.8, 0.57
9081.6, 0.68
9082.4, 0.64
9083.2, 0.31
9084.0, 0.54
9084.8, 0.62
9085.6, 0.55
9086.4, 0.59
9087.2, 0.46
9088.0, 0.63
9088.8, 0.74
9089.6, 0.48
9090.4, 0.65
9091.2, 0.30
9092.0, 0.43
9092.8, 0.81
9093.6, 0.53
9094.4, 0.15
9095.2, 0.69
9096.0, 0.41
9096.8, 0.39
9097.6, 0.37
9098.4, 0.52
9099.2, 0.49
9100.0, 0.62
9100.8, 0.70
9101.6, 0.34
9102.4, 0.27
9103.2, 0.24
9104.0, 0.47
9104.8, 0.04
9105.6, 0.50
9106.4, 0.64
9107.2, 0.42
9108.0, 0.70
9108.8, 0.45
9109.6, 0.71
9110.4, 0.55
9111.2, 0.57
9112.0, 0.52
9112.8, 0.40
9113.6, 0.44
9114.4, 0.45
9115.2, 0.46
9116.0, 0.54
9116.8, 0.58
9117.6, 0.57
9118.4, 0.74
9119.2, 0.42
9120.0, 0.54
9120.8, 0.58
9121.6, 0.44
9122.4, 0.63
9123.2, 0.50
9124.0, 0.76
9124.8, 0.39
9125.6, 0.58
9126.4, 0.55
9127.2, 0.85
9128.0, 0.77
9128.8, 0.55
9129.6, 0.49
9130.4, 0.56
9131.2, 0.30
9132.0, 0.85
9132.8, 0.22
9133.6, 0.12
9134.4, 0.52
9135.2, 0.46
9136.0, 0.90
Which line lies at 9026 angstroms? H-beta 4861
